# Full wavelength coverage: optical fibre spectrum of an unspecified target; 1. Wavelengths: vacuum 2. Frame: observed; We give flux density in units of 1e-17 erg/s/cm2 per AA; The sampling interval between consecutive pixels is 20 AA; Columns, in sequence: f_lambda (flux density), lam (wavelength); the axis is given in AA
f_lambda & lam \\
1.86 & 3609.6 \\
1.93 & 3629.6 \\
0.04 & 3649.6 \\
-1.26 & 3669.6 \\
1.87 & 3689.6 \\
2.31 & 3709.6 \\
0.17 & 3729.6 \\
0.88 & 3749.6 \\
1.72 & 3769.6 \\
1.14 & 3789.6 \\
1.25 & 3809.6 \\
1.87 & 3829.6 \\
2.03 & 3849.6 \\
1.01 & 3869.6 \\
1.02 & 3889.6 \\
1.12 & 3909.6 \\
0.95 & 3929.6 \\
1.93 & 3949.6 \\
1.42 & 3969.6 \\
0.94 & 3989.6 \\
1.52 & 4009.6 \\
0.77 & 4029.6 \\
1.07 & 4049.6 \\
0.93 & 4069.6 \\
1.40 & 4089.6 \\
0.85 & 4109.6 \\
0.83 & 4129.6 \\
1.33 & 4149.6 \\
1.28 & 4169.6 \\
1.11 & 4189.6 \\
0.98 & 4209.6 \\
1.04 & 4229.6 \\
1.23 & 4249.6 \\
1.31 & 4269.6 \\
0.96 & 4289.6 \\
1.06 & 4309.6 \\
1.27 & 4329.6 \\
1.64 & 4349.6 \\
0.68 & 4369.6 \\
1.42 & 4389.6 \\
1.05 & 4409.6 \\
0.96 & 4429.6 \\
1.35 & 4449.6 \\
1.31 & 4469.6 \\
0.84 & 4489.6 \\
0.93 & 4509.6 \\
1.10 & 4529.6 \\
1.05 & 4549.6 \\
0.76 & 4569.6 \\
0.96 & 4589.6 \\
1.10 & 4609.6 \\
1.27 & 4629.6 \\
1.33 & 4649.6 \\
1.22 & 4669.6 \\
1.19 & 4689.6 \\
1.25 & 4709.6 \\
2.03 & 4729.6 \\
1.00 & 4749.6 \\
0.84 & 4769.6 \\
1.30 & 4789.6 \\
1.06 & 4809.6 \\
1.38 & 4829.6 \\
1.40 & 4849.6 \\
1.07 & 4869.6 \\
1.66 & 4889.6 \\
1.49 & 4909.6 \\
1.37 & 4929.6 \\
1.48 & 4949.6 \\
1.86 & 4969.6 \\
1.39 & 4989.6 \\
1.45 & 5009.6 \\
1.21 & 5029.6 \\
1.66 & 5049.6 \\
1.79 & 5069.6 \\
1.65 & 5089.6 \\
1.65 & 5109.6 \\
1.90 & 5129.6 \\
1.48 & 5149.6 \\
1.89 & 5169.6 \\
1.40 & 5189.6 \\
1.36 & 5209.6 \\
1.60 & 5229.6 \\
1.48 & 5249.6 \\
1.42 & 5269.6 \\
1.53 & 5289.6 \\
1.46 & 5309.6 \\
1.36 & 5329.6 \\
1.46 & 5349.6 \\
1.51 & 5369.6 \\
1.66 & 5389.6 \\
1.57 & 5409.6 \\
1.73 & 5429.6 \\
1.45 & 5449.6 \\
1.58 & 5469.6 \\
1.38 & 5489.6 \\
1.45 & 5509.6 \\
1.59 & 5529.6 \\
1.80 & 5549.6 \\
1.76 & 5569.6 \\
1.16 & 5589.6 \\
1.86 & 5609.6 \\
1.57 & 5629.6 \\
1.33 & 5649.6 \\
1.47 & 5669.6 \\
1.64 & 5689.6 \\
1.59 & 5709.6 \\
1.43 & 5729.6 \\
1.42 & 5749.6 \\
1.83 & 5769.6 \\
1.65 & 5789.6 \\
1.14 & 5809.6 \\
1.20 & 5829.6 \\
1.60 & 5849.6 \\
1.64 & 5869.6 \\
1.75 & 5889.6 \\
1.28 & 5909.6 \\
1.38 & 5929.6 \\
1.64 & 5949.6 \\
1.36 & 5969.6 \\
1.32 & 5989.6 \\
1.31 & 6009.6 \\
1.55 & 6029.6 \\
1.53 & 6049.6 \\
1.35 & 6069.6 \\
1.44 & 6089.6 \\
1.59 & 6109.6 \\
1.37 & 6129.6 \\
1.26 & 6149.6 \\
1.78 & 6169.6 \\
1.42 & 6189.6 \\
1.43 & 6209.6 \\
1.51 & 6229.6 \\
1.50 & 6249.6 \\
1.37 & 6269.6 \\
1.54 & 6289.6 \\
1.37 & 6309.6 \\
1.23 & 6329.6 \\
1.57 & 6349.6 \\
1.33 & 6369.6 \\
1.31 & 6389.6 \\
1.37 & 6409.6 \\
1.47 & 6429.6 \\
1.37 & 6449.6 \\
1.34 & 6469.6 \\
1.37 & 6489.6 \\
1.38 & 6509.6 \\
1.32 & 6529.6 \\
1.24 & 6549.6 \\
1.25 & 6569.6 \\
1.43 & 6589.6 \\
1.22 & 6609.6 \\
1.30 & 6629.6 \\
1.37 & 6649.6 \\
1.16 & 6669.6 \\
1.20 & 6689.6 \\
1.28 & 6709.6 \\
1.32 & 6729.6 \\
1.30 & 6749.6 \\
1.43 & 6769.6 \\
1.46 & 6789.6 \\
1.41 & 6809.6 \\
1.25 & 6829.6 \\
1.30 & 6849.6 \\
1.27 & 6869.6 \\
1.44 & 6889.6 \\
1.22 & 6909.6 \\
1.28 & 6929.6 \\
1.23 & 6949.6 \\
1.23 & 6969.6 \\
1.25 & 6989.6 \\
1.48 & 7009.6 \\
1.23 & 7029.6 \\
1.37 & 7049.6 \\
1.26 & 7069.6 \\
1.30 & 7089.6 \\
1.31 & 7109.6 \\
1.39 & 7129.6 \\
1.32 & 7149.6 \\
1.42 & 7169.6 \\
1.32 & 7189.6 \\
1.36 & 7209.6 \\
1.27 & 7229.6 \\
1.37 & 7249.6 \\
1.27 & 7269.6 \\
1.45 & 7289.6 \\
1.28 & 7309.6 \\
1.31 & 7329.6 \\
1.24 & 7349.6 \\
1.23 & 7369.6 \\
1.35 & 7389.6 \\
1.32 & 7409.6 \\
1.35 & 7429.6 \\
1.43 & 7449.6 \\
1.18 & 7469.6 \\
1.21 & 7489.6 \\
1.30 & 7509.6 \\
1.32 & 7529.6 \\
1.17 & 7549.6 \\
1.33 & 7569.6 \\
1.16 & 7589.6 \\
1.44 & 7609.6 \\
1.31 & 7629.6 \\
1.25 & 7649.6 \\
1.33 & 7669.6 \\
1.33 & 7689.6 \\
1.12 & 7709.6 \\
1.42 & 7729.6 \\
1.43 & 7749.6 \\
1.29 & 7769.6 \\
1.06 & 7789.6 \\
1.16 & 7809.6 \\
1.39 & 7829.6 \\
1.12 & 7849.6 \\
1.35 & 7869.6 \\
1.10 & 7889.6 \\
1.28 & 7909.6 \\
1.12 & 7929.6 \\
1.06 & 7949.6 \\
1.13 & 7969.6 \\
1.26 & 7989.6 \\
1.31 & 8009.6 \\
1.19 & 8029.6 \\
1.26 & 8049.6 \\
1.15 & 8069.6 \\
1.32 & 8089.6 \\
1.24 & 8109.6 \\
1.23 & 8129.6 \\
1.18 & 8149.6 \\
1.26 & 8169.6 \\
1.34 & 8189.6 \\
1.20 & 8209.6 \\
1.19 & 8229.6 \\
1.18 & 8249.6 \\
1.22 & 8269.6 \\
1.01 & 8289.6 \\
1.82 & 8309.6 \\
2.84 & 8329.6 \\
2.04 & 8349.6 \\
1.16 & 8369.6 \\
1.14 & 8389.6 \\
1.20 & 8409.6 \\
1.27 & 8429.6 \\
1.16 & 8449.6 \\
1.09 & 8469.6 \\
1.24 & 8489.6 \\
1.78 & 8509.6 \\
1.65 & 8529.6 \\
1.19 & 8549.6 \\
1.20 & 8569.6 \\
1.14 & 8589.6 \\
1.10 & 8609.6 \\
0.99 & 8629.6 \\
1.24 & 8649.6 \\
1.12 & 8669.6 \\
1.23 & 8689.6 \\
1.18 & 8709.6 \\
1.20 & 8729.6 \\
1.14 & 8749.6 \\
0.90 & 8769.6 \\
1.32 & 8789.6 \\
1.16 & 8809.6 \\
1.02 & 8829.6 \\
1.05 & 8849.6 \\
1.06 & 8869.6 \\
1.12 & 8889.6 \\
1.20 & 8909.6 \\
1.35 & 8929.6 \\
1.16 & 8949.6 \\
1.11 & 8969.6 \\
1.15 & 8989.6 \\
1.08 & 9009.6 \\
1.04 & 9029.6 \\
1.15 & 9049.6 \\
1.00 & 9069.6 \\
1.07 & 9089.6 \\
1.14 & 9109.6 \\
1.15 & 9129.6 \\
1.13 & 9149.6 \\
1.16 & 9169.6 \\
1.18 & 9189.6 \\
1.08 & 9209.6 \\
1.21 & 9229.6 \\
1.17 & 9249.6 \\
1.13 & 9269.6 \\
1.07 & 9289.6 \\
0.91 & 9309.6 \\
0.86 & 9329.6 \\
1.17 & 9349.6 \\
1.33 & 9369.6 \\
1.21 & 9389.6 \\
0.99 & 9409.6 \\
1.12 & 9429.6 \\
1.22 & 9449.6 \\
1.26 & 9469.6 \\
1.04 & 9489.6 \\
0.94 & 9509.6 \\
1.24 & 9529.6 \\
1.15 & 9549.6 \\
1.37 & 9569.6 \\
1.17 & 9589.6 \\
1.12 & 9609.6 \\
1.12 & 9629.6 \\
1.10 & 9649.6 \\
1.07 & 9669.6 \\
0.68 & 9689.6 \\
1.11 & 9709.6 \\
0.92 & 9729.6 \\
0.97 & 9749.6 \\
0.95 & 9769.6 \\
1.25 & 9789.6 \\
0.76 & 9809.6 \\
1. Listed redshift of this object 0.268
